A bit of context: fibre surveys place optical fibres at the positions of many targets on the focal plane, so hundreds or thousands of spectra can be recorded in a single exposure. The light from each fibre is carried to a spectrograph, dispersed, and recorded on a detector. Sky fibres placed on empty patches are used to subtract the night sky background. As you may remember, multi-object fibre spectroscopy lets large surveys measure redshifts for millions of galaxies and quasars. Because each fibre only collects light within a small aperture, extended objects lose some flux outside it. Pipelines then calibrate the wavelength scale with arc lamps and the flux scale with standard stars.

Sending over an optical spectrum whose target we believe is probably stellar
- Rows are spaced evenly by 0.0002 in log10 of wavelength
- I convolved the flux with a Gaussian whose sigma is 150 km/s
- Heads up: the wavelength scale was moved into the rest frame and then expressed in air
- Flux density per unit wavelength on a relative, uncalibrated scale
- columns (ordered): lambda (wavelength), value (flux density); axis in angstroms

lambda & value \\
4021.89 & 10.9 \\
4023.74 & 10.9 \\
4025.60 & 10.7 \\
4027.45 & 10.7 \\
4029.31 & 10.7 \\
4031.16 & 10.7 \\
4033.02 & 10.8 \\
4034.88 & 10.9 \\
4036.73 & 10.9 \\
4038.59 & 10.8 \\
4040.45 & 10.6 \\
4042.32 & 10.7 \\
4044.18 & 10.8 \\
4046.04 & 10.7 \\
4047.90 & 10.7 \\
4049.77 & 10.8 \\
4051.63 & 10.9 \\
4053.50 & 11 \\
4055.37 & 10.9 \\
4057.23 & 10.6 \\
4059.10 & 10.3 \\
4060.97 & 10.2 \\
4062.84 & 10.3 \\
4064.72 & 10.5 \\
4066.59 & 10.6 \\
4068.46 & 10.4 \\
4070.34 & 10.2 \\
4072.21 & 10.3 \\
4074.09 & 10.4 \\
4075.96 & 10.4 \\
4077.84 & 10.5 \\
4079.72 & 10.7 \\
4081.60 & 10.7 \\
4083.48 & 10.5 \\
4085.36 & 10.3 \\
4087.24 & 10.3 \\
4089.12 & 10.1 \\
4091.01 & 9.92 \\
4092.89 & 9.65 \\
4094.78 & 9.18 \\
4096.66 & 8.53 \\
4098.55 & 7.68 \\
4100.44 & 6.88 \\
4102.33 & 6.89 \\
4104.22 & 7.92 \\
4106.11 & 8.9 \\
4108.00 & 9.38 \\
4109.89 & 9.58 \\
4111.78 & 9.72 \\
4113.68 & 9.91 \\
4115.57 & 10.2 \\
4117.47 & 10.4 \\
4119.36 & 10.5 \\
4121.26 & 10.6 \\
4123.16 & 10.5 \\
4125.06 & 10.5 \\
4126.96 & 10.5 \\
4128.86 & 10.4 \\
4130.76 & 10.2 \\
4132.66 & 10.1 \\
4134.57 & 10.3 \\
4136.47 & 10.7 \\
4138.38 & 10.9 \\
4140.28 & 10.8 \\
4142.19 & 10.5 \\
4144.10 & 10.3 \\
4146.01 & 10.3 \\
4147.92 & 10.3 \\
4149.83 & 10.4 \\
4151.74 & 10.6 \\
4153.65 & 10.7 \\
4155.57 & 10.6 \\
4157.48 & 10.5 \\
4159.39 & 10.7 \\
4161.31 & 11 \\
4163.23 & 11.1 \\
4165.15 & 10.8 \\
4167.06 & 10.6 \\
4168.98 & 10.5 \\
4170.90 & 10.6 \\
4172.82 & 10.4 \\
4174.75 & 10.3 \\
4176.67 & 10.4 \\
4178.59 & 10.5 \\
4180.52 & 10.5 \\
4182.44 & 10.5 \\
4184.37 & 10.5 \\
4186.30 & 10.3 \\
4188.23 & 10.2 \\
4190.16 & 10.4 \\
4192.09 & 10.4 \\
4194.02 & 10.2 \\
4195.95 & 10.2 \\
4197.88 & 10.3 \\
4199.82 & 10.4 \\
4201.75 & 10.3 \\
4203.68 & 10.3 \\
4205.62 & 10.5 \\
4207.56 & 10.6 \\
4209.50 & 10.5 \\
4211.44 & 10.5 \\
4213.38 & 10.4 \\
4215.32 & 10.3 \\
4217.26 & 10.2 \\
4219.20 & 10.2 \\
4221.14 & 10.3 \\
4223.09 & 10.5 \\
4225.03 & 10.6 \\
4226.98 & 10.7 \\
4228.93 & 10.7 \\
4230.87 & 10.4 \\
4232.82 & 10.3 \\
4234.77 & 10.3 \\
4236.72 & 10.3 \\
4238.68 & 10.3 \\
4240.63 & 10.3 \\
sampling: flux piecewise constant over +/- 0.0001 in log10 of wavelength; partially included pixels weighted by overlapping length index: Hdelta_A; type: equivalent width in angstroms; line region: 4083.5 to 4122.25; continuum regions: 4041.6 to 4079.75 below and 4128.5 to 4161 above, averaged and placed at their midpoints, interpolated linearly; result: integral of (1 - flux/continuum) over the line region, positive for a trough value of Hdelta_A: 4.3 angstroms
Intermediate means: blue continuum 10.6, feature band 9.36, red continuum 10.5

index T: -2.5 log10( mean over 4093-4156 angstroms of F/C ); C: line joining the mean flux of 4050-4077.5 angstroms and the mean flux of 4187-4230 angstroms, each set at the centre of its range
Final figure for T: 0.07 mag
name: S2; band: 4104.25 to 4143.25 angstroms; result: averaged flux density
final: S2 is 10.2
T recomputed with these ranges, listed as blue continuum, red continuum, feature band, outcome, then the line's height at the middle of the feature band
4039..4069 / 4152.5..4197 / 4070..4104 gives 0.11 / 10.6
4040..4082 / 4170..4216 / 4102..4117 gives 0.14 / 10.5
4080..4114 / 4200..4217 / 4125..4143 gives -0.09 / 9.63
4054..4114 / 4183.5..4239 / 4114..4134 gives -0.04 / 9.96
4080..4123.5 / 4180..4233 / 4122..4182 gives -0.06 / 9.93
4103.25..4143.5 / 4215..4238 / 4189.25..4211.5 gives -0.01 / 10.3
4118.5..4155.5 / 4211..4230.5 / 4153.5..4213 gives 0.00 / 10.5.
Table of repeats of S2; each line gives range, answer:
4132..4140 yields 10.5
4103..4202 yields 10.3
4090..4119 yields 9.02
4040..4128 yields 10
